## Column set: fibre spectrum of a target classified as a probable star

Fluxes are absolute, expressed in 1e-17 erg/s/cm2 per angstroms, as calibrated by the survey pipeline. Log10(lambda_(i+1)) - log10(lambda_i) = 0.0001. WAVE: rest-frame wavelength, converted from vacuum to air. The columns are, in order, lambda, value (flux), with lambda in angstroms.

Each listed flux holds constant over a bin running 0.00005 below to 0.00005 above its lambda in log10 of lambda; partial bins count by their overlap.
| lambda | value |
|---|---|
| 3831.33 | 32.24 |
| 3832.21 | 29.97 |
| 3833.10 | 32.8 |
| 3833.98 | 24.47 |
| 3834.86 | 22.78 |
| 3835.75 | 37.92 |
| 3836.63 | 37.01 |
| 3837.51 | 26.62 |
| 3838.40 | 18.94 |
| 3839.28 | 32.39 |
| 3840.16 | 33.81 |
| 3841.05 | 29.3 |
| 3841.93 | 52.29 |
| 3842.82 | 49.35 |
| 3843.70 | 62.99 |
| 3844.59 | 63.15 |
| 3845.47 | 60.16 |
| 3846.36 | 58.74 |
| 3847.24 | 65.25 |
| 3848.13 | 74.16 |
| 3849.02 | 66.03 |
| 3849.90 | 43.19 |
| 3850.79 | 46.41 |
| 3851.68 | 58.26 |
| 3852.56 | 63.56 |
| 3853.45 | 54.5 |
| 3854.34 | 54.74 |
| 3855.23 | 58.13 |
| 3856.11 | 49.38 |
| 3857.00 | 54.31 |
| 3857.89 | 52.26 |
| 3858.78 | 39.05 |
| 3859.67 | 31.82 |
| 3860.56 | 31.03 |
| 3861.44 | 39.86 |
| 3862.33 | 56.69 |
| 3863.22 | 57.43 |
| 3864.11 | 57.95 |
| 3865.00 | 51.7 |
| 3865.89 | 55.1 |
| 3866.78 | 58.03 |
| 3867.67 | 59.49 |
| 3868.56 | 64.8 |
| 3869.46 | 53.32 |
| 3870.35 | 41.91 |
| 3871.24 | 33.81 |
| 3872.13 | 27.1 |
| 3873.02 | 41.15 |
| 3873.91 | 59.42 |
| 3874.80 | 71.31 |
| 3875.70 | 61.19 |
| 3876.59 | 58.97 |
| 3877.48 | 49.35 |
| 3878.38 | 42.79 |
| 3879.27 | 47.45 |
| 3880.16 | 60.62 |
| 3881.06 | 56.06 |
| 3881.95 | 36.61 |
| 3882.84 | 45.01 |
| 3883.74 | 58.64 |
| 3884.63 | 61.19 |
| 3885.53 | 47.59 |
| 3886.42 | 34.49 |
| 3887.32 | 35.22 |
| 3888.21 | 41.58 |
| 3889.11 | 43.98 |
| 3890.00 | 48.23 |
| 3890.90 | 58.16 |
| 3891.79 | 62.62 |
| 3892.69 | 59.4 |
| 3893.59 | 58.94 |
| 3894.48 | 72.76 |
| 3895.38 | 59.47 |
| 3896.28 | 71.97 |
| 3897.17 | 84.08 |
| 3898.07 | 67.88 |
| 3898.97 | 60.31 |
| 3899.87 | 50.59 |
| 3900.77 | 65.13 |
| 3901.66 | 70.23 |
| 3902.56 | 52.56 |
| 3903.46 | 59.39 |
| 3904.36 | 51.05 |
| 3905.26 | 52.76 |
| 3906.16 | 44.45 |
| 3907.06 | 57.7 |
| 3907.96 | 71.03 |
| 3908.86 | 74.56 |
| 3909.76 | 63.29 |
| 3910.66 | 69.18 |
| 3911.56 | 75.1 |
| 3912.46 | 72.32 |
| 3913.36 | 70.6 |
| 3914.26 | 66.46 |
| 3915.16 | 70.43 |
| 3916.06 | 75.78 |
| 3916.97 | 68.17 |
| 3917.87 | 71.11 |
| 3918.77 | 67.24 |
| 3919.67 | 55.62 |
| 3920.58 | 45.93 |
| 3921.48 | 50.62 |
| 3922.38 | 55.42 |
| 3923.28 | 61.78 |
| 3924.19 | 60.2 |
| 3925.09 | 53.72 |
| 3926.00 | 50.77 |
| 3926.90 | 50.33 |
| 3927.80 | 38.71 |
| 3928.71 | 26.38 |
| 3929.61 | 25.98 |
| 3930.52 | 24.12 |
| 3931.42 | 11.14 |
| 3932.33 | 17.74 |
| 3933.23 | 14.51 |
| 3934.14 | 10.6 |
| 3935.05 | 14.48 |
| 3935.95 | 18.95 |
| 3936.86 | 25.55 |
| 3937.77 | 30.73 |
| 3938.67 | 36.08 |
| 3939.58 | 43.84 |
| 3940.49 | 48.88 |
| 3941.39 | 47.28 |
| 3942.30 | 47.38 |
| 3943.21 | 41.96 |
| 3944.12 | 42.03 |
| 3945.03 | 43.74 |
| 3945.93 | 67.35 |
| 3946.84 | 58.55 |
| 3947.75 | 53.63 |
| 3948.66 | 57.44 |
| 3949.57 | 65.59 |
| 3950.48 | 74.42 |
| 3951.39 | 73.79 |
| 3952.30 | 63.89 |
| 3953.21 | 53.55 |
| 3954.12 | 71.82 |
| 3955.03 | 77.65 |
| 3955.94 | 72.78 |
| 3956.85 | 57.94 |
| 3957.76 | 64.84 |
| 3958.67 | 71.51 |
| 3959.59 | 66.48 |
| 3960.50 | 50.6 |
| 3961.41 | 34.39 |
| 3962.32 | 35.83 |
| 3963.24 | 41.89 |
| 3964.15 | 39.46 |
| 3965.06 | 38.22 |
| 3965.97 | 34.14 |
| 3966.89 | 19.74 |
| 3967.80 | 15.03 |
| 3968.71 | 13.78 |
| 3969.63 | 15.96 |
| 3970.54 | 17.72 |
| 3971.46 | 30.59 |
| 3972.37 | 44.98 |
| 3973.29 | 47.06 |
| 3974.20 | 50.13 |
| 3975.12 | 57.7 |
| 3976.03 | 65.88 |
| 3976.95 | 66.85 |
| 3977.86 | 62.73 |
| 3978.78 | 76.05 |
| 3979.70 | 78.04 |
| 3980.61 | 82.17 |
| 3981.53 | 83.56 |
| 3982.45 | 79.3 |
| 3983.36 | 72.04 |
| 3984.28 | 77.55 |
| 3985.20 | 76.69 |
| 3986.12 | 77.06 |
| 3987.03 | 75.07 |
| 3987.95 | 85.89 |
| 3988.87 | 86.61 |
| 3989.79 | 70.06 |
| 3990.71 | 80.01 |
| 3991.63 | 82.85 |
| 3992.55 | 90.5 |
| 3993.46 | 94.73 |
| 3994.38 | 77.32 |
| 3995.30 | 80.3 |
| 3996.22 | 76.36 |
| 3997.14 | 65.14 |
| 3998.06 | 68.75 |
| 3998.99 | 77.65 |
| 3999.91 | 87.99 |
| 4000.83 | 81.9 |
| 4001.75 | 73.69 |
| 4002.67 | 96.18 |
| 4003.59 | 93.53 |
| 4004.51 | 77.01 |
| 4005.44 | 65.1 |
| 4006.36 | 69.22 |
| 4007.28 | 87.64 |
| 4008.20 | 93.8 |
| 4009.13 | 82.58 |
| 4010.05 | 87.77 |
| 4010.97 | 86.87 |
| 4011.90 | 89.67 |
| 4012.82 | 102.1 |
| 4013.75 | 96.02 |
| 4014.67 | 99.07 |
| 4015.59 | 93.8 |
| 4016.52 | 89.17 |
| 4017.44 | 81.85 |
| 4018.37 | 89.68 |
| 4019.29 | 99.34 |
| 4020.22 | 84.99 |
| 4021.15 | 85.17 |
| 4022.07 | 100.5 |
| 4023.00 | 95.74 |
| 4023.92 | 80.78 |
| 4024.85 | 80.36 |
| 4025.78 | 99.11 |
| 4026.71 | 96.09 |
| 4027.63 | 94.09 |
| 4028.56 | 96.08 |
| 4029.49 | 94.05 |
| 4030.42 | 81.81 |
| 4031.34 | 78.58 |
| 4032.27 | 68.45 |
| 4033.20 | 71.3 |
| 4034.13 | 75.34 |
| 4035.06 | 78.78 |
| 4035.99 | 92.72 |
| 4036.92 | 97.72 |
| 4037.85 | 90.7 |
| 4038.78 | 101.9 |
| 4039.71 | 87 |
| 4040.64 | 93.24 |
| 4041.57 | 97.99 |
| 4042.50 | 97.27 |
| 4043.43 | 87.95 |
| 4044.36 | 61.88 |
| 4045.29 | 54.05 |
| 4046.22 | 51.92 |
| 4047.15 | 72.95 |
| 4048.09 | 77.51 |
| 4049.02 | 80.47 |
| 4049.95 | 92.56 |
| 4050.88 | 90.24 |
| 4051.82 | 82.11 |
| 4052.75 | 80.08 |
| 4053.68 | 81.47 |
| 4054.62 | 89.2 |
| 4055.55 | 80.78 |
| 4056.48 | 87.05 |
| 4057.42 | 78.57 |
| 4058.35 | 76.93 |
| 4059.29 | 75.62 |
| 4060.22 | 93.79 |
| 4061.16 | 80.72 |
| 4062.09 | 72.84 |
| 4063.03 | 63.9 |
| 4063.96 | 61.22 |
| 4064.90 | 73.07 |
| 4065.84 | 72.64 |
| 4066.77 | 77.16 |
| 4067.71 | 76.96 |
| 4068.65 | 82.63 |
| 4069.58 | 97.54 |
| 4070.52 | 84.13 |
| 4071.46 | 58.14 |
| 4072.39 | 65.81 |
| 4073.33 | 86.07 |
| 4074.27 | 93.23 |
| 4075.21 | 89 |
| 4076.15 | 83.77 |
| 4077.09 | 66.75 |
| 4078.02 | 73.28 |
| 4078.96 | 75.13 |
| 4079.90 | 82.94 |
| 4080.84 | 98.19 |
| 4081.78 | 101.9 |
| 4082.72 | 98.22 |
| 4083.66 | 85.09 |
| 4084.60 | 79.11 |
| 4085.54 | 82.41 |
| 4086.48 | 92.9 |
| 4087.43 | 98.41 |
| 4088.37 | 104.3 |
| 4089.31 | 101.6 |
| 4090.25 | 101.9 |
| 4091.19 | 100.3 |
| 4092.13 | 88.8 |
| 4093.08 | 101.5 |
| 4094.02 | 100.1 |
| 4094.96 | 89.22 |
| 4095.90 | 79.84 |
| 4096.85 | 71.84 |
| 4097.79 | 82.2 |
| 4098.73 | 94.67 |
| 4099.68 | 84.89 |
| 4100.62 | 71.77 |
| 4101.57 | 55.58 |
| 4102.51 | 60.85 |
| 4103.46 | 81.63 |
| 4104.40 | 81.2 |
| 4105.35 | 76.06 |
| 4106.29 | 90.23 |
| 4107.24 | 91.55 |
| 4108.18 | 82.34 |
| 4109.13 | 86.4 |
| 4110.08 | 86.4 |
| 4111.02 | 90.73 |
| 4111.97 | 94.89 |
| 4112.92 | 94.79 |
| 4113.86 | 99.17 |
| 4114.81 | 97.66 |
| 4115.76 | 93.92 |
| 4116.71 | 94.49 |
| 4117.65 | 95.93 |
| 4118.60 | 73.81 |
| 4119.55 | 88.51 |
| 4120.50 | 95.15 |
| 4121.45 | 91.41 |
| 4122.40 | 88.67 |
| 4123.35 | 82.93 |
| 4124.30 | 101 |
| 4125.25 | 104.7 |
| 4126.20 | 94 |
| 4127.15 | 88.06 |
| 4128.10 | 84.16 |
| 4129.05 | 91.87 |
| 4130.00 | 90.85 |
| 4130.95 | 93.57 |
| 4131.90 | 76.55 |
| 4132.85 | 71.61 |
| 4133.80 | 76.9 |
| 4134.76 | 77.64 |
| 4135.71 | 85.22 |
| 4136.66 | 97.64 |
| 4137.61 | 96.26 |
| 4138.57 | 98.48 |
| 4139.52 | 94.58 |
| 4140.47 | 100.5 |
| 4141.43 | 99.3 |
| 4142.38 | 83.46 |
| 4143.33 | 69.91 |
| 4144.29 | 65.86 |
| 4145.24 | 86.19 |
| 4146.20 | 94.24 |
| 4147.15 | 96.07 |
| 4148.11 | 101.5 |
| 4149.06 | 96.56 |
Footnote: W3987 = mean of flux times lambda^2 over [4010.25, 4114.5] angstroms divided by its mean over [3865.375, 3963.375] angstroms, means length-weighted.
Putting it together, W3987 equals 1.73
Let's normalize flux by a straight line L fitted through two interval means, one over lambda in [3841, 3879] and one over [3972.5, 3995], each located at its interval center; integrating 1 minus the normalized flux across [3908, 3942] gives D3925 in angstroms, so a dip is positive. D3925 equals 8.4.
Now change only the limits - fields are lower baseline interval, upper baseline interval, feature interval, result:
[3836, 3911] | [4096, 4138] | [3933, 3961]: 5.6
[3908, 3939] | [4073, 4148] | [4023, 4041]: -4.1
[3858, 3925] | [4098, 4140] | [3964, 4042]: -4.8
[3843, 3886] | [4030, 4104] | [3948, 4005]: 4.5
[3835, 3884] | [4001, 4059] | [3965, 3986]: 6.0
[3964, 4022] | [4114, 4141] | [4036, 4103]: -0.6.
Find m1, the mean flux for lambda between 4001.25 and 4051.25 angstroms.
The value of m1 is 86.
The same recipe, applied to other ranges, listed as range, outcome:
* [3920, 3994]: 52.5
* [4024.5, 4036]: 84.9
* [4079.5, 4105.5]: 87.5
